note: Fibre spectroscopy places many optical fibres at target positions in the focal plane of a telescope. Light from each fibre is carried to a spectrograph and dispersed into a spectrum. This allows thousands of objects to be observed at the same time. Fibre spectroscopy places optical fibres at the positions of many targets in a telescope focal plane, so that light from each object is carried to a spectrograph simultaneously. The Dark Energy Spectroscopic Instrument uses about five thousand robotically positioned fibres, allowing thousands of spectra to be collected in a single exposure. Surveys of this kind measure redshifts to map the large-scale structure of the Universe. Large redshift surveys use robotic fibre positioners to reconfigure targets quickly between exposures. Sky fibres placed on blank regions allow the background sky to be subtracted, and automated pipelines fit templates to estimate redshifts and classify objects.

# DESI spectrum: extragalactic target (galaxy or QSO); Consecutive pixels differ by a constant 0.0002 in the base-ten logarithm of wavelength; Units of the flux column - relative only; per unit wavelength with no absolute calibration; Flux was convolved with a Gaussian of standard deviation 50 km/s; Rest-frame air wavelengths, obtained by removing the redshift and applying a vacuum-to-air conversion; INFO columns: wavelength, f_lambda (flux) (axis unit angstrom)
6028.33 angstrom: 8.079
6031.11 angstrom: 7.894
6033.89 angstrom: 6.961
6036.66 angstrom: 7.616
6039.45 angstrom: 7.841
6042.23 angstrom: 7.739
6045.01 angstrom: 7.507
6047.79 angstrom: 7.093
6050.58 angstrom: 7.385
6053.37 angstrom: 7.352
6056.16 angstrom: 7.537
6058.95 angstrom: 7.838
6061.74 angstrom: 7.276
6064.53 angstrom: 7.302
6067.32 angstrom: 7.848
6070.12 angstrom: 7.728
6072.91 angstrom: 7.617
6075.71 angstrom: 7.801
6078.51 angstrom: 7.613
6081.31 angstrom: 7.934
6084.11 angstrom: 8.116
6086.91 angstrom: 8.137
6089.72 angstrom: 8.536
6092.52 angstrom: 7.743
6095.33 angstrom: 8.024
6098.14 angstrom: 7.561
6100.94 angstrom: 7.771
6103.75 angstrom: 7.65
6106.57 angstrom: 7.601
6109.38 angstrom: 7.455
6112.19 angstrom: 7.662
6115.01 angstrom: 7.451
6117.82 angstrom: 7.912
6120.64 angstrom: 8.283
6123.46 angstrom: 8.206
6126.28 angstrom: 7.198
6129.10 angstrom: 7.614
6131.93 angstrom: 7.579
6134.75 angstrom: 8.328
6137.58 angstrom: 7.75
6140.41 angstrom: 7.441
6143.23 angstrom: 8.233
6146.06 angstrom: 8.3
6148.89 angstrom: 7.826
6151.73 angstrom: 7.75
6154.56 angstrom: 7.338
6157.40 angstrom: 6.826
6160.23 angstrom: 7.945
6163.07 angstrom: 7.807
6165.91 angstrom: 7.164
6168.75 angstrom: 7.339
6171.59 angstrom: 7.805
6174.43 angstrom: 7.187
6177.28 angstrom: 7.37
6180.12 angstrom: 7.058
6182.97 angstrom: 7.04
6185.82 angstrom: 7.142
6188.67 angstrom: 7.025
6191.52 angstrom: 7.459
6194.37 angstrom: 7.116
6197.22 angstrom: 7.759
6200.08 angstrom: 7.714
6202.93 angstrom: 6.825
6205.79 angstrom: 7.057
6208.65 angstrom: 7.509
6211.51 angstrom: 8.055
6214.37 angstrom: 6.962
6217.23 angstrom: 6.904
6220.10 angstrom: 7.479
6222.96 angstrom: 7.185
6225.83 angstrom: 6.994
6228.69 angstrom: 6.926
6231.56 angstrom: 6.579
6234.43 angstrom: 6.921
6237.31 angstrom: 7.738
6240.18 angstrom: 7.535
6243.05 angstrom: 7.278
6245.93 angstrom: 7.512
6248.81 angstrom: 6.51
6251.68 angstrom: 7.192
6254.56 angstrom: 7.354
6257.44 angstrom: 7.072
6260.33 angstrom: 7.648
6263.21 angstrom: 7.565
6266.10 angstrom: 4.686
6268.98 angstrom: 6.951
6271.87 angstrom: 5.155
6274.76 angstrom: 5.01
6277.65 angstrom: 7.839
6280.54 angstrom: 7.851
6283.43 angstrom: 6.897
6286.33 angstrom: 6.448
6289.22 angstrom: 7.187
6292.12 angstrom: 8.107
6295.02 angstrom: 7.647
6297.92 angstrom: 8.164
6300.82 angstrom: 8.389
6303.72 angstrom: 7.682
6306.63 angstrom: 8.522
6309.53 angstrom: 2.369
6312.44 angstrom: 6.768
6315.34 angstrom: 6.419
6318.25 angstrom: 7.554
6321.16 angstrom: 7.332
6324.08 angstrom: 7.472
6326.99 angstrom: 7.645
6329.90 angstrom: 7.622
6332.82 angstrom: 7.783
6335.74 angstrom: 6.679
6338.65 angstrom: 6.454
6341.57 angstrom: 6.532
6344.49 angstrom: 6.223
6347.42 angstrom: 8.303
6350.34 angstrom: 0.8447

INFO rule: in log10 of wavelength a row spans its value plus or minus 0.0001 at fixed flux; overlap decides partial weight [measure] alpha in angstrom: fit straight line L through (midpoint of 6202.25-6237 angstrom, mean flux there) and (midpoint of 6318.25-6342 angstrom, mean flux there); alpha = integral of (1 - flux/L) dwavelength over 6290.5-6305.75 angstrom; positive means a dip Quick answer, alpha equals -1.7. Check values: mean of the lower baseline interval 7.14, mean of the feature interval 8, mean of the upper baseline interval 7.24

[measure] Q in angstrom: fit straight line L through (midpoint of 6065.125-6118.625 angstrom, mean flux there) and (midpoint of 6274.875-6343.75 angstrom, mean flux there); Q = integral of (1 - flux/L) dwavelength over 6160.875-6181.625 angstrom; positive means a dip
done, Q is 0.4 angstrom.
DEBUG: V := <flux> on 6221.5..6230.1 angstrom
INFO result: 7.04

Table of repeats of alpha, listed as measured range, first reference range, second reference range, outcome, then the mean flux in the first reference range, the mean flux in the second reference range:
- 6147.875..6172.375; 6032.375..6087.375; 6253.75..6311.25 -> -0.75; 7.6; 6.92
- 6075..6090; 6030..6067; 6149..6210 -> -1.08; 7.5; 7.35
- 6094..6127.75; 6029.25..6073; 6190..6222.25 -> -1.21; 7.54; 7.35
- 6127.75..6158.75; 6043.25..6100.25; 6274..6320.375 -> -0.91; 7.7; 7.09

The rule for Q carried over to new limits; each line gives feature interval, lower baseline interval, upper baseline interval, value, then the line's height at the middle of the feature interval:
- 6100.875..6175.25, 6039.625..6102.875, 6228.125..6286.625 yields -2.7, 7.42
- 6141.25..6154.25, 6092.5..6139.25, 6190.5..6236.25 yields -0.6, 7.58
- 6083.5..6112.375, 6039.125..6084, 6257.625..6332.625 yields -1.3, 7.51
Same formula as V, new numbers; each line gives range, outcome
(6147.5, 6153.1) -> 7.78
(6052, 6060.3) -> 7.57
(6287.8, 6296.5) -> 7.65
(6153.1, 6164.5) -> 7.48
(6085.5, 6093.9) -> 8.14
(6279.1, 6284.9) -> 7.37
